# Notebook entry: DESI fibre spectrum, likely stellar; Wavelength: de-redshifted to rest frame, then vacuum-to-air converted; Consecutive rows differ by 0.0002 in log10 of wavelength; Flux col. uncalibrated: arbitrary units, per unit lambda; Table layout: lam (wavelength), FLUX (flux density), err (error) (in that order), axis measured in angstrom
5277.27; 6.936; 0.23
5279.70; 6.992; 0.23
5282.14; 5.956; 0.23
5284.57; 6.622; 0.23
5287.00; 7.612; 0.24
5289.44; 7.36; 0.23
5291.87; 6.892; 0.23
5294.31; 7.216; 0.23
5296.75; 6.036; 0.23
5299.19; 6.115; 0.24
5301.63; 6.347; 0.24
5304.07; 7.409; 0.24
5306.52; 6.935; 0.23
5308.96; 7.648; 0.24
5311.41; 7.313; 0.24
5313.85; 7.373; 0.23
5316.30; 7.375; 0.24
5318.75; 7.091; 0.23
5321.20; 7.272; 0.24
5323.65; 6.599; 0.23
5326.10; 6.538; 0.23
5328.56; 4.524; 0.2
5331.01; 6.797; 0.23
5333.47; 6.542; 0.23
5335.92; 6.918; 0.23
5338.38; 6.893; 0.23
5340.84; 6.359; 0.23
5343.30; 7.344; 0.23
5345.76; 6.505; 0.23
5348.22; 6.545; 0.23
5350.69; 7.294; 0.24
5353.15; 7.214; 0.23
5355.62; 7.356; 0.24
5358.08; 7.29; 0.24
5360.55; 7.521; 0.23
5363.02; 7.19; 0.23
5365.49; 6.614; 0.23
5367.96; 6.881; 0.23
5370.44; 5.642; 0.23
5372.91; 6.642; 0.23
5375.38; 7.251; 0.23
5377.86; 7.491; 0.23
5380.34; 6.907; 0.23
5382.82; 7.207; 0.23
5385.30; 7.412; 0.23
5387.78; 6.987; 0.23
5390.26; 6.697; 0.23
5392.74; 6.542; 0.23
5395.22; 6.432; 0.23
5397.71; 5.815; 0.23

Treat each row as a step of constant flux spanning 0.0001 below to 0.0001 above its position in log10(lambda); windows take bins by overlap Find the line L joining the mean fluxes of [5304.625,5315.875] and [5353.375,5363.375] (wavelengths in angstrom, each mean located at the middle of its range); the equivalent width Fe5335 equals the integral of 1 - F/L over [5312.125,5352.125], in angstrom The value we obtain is 3.13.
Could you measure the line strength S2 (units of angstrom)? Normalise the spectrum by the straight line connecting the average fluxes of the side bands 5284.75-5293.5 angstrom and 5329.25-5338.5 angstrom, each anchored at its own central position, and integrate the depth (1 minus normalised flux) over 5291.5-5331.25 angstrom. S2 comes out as 0.8 angstrom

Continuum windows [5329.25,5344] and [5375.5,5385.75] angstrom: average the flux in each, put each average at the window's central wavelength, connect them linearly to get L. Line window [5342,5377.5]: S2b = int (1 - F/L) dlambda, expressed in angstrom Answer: 0.1 angstrom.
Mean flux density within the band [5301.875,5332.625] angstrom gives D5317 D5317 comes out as 6.88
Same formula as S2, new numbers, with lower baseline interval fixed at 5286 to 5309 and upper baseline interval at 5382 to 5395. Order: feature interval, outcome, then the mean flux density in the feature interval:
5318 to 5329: 0.6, 6.51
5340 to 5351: 0.2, 6.78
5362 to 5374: 0.6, 6.58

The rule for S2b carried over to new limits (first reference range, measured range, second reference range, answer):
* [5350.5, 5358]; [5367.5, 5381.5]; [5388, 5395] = 0.3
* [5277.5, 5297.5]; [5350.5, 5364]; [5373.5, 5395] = -0.7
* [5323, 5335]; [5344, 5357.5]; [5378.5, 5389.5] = -0.9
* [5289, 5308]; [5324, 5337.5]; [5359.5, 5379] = 1.0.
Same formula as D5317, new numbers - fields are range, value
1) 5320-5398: 6.8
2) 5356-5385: 6.99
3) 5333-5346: 6.79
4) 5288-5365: 6.9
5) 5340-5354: 6.88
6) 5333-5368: 6.98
